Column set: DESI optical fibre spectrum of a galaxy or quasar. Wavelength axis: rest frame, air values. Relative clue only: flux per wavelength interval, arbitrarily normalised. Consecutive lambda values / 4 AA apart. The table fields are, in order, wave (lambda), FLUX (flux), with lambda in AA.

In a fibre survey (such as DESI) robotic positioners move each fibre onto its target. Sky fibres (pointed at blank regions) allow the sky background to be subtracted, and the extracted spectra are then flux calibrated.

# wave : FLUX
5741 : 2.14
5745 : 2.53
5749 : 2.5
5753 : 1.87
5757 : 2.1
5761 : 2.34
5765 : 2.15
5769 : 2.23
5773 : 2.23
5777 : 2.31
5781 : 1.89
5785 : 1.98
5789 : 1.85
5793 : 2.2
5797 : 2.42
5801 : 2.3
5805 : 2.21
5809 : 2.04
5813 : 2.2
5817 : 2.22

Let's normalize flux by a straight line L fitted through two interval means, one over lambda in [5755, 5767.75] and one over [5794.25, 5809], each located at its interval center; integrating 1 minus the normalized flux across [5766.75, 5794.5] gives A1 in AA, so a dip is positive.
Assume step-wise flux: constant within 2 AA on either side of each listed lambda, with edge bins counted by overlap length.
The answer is 1.7 AA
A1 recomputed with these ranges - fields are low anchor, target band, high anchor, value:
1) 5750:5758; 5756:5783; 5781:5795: -2.2 AA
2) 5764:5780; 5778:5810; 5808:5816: 0.8 AA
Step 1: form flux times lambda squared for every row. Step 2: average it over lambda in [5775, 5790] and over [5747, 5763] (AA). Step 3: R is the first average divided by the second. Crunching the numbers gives 0.9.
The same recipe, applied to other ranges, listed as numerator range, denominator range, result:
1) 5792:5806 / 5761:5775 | 1.04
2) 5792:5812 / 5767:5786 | 1.06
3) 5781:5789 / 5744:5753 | 0.82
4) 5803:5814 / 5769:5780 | 0.97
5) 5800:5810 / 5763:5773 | 1.01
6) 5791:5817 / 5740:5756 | 1.01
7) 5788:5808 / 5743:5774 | 1.00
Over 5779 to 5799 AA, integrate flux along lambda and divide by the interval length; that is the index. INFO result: 2.07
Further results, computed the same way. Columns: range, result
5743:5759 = 2.25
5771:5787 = 2.1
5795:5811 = 2.24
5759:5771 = 2.24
